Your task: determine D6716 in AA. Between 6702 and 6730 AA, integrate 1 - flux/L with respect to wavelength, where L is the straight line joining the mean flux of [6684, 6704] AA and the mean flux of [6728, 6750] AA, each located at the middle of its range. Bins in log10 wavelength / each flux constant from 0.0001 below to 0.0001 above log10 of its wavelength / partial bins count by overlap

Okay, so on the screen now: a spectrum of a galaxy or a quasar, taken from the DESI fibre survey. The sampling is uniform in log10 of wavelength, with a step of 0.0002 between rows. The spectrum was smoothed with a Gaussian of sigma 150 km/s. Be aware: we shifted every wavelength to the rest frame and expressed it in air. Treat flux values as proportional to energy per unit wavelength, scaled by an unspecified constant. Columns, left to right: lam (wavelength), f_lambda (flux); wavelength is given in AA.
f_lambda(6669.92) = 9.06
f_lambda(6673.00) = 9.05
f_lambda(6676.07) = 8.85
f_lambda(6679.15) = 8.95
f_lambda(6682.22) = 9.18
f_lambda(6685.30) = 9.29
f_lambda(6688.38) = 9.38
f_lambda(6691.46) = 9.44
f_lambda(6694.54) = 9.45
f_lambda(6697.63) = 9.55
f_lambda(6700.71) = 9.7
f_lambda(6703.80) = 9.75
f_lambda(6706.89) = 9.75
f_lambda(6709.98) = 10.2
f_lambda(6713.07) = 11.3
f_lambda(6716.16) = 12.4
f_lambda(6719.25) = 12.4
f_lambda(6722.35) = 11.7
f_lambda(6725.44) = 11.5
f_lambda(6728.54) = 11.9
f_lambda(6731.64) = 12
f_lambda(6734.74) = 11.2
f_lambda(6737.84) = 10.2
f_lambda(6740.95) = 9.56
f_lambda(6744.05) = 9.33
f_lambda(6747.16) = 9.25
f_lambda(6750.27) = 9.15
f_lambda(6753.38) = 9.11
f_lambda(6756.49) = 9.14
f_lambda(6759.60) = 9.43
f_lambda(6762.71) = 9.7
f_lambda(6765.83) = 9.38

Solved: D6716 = -3.6 AA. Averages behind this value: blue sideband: 9.49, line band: 11.2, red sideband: 10.3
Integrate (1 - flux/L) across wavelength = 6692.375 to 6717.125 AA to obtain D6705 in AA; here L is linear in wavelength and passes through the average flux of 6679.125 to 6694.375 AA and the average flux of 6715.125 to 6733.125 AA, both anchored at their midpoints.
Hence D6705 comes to 0.95 AA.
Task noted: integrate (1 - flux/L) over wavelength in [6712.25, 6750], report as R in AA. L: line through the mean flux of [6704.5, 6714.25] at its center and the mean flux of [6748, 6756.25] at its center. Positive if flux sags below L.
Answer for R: -4.8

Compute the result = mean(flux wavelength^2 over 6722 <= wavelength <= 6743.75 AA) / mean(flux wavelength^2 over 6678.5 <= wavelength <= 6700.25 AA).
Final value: 1.19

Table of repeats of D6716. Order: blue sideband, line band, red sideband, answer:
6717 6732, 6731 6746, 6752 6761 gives 0.6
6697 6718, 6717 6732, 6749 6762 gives -2.8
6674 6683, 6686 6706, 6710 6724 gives 1.4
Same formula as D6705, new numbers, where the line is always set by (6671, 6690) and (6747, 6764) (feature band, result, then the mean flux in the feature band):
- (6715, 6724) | -2.9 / 12.2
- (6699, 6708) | -0.5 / 9.73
